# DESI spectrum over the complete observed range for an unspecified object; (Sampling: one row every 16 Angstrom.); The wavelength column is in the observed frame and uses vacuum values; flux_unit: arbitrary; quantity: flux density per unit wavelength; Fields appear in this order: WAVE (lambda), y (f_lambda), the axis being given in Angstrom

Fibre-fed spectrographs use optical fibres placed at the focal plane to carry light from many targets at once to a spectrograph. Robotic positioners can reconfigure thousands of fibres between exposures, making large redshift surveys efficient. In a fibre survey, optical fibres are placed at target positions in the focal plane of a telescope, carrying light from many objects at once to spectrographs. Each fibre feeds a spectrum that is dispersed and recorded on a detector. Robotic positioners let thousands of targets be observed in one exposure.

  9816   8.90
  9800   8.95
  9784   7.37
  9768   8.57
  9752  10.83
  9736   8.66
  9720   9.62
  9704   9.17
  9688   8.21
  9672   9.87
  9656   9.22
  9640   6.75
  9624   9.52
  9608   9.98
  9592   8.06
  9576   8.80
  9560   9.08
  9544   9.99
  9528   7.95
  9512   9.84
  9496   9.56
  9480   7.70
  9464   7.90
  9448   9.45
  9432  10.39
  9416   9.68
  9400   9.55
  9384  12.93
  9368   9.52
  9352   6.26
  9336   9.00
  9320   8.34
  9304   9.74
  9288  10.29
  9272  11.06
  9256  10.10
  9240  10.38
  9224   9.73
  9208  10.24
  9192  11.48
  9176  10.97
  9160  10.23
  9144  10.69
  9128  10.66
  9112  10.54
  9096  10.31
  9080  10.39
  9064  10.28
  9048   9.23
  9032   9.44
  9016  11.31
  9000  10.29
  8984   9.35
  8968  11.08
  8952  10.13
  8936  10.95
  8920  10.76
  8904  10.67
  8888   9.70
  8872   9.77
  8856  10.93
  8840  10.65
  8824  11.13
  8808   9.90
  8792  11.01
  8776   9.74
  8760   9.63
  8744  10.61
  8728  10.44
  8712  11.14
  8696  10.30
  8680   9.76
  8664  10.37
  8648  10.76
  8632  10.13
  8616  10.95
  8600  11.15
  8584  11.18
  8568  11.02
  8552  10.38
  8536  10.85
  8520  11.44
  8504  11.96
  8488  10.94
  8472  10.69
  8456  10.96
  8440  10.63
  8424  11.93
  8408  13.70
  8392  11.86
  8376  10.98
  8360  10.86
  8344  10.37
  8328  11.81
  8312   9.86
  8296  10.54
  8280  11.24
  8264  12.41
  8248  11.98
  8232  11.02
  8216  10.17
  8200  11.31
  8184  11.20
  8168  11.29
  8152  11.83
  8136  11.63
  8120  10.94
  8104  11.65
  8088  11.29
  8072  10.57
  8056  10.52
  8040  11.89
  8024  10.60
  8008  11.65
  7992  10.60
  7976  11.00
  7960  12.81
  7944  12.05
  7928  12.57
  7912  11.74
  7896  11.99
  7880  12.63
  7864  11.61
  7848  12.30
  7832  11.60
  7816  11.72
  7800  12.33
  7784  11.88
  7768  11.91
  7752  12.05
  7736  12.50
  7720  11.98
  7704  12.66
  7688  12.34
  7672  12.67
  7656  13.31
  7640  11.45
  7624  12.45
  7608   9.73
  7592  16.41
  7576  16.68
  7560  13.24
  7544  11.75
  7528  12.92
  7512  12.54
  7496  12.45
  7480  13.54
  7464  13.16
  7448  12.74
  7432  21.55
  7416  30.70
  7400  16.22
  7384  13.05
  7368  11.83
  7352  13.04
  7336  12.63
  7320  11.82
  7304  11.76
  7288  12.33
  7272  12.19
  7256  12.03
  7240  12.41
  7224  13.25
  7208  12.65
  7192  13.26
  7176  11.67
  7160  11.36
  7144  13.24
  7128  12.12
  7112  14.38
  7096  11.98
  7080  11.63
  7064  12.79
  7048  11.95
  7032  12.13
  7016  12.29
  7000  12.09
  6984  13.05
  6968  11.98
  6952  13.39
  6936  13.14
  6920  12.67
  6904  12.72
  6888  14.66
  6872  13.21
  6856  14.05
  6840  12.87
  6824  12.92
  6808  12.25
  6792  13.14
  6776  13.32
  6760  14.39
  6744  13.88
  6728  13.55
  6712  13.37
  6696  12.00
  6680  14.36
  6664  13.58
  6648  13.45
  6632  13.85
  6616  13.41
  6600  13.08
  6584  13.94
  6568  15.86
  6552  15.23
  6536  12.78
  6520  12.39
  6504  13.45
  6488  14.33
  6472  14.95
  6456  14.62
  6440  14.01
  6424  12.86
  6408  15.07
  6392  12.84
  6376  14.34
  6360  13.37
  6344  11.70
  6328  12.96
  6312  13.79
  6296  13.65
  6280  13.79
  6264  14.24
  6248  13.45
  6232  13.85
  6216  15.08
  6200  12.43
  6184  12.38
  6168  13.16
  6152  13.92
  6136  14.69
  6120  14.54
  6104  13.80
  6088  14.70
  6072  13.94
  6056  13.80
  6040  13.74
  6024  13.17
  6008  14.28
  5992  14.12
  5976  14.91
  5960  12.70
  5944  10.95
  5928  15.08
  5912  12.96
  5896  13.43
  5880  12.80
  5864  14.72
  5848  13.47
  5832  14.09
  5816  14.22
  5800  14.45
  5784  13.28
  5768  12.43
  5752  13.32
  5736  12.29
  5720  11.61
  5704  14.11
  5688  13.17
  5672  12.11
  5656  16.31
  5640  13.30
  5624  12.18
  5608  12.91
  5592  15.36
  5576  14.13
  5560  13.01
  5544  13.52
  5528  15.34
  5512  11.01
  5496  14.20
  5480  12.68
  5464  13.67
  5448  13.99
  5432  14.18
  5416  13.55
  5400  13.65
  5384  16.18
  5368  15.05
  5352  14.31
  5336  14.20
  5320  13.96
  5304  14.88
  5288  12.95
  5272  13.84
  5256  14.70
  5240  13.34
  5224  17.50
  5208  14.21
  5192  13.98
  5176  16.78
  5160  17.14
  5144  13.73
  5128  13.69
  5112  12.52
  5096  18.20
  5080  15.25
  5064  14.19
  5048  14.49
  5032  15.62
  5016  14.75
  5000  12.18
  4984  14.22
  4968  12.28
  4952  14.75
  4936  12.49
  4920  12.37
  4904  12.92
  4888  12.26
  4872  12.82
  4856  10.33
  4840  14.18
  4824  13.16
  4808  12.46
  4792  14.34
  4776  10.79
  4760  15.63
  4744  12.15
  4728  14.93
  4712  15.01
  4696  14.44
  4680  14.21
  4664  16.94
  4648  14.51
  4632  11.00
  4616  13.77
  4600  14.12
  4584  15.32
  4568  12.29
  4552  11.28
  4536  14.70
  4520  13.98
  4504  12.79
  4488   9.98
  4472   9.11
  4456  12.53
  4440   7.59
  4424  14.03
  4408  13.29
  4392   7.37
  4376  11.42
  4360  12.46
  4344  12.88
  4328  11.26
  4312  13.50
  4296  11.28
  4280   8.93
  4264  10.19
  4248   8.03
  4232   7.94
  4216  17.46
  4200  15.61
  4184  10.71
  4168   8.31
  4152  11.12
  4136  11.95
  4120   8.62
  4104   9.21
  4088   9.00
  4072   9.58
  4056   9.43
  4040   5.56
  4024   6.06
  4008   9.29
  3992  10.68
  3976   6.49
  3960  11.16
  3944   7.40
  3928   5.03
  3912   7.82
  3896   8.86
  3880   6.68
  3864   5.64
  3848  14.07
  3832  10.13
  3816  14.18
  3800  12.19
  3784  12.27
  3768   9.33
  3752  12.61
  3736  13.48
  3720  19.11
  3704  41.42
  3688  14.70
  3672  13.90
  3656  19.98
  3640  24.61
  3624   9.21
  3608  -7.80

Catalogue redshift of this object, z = 0.129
